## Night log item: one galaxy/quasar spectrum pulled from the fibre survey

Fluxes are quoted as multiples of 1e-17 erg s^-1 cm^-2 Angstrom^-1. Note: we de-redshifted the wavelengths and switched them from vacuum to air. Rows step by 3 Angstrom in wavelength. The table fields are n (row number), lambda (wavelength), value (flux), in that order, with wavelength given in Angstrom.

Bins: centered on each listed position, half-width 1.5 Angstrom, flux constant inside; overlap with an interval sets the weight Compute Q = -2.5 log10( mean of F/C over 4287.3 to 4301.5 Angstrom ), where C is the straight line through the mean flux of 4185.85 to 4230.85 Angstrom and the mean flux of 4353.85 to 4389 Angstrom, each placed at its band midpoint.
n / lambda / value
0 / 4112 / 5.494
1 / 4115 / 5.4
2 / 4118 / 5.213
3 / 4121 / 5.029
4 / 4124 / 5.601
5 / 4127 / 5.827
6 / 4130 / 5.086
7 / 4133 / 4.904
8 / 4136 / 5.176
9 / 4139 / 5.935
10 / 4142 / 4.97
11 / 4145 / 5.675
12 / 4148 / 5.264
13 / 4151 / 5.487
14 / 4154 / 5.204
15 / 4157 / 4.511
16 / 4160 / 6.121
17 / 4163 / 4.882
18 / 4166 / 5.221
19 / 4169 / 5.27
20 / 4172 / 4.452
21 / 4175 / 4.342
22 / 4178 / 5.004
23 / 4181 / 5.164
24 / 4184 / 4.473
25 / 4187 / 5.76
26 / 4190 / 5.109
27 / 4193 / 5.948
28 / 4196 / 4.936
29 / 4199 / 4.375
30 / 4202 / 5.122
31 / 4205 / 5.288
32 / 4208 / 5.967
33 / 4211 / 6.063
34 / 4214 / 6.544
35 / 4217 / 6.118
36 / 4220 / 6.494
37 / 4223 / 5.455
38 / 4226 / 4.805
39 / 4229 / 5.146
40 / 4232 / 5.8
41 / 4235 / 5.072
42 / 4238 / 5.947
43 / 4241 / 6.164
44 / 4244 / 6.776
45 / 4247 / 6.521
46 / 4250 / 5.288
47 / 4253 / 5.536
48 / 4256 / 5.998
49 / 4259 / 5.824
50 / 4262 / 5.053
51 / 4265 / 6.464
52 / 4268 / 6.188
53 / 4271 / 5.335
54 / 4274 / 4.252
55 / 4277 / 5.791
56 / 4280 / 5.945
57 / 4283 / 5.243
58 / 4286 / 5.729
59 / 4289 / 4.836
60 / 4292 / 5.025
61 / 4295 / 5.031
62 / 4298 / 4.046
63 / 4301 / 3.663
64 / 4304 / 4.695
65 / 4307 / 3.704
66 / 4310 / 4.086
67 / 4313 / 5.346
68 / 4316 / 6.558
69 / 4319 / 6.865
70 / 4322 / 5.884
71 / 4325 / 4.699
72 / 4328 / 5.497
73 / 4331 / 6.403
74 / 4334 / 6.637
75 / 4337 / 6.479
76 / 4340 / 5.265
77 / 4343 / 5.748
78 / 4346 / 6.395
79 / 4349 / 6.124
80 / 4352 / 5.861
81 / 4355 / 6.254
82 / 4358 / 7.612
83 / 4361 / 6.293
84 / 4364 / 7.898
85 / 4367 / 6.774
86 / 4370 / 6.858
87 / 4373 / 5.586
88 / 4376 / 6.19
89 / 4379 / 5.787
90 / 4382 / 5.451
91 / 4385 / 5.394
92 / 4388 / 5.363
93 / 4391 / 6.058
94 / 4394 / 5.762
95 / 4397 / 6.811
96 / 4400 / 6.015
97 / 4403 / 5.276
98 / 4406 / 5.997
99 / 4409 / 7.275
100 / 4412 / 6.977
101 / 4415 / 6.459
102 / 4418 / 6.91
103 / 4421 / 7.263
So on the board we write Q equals 0.278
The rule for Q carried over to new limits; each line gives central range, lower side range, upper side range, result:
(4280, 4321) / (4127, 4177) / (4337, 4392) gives 0.17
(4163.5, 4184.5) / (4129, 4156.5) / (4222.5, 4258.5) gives 0.12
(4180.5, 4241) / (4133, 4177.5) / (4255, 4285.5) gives -0.02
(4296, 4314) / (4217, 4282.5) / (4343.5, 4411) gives 0.36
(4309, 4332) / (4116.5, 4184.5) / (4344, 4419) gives 0.06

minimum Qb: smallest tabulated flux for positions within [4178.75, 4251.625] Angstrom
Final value 4.375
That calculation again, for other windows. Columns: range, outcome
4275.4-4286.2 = 5.243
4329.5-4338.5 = 6.403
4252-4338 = 3.663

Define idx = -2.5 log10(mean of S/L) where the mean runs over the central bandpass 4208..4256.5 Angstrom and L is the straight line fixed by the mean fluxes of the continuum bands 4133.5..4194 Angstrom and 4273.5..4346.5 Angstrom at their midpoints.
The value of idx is -0.12 mag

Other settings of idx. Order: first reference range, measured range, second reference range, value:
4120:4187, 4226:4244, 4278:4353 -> -0.069 mag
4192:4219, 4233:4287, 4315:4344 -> 0.009 mag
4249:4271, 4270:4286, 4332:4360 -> 0.098 mag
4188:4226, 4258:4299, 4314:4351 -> 0.095 mag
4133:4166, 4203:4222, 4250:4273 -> -0.095 mag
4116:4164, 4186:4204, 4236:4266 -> 0.085 mag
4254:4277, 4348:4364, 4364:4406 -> -0.114 mag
